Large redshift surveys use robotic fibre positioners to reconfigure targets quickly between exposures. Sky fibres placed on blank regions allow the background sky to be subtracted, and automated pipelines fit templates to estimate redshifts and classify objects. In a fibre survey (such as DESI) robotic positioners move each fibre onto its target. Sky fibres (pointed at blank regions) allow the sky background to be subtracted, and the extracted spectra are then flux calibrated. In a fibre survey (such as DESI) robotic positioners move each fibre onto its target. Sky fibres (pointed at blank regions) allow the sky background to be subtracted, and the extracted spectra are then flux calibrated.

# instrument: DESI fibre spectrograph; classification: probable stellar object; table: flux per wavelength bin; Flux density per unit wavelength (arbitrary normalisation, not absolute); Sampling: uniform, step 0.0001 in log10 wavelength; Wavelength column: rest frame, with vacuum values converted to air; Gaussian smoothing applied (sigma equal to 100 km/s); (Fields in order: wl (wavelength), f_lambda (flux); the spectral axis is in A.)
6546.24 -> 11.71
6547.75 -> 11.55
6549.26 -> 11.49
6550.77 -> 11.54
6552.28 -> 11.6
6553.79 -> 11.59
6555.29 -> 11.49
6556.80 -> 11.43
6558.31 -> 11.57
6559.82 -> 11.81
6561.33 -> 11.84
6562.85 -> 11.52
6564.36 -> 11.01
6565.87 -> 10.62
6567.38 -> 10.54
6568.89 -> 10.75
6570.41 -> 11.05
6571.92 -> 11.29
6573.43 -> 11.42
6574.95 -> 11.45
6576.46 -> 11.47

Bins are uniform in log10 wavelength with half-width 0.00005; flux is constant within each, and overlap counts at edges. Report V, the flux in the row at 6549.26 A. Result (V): 11.49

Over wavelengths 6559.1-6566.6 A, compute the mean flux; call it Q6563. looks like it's 11.4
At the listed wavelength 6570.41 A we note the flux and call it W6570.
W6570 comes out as 11.05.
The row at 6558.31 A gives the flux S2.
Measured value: 11.57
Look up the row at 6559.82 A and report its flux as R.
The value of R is 11.81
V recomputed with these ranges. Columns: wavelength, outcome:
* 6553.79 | 11.59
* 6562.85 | 11.52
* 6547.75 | 11.55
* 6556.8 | 11.43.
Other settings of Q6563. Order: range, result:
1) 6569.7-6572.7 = 11.2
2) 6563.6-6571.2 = 10.8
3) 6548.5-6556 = 11.5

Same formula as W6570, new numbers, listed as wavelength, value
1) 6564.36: 11.01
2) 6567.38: 10.54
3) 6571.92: 11.29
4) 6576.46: 11.47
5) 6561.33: 11.84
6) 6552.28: 11.6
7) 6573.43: 11.42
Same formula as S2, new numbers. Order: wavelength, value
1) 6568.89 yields 10.75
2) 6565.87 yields 10.62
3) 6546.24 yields 11.71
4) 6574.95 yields 11.45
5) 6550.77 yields 11.54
